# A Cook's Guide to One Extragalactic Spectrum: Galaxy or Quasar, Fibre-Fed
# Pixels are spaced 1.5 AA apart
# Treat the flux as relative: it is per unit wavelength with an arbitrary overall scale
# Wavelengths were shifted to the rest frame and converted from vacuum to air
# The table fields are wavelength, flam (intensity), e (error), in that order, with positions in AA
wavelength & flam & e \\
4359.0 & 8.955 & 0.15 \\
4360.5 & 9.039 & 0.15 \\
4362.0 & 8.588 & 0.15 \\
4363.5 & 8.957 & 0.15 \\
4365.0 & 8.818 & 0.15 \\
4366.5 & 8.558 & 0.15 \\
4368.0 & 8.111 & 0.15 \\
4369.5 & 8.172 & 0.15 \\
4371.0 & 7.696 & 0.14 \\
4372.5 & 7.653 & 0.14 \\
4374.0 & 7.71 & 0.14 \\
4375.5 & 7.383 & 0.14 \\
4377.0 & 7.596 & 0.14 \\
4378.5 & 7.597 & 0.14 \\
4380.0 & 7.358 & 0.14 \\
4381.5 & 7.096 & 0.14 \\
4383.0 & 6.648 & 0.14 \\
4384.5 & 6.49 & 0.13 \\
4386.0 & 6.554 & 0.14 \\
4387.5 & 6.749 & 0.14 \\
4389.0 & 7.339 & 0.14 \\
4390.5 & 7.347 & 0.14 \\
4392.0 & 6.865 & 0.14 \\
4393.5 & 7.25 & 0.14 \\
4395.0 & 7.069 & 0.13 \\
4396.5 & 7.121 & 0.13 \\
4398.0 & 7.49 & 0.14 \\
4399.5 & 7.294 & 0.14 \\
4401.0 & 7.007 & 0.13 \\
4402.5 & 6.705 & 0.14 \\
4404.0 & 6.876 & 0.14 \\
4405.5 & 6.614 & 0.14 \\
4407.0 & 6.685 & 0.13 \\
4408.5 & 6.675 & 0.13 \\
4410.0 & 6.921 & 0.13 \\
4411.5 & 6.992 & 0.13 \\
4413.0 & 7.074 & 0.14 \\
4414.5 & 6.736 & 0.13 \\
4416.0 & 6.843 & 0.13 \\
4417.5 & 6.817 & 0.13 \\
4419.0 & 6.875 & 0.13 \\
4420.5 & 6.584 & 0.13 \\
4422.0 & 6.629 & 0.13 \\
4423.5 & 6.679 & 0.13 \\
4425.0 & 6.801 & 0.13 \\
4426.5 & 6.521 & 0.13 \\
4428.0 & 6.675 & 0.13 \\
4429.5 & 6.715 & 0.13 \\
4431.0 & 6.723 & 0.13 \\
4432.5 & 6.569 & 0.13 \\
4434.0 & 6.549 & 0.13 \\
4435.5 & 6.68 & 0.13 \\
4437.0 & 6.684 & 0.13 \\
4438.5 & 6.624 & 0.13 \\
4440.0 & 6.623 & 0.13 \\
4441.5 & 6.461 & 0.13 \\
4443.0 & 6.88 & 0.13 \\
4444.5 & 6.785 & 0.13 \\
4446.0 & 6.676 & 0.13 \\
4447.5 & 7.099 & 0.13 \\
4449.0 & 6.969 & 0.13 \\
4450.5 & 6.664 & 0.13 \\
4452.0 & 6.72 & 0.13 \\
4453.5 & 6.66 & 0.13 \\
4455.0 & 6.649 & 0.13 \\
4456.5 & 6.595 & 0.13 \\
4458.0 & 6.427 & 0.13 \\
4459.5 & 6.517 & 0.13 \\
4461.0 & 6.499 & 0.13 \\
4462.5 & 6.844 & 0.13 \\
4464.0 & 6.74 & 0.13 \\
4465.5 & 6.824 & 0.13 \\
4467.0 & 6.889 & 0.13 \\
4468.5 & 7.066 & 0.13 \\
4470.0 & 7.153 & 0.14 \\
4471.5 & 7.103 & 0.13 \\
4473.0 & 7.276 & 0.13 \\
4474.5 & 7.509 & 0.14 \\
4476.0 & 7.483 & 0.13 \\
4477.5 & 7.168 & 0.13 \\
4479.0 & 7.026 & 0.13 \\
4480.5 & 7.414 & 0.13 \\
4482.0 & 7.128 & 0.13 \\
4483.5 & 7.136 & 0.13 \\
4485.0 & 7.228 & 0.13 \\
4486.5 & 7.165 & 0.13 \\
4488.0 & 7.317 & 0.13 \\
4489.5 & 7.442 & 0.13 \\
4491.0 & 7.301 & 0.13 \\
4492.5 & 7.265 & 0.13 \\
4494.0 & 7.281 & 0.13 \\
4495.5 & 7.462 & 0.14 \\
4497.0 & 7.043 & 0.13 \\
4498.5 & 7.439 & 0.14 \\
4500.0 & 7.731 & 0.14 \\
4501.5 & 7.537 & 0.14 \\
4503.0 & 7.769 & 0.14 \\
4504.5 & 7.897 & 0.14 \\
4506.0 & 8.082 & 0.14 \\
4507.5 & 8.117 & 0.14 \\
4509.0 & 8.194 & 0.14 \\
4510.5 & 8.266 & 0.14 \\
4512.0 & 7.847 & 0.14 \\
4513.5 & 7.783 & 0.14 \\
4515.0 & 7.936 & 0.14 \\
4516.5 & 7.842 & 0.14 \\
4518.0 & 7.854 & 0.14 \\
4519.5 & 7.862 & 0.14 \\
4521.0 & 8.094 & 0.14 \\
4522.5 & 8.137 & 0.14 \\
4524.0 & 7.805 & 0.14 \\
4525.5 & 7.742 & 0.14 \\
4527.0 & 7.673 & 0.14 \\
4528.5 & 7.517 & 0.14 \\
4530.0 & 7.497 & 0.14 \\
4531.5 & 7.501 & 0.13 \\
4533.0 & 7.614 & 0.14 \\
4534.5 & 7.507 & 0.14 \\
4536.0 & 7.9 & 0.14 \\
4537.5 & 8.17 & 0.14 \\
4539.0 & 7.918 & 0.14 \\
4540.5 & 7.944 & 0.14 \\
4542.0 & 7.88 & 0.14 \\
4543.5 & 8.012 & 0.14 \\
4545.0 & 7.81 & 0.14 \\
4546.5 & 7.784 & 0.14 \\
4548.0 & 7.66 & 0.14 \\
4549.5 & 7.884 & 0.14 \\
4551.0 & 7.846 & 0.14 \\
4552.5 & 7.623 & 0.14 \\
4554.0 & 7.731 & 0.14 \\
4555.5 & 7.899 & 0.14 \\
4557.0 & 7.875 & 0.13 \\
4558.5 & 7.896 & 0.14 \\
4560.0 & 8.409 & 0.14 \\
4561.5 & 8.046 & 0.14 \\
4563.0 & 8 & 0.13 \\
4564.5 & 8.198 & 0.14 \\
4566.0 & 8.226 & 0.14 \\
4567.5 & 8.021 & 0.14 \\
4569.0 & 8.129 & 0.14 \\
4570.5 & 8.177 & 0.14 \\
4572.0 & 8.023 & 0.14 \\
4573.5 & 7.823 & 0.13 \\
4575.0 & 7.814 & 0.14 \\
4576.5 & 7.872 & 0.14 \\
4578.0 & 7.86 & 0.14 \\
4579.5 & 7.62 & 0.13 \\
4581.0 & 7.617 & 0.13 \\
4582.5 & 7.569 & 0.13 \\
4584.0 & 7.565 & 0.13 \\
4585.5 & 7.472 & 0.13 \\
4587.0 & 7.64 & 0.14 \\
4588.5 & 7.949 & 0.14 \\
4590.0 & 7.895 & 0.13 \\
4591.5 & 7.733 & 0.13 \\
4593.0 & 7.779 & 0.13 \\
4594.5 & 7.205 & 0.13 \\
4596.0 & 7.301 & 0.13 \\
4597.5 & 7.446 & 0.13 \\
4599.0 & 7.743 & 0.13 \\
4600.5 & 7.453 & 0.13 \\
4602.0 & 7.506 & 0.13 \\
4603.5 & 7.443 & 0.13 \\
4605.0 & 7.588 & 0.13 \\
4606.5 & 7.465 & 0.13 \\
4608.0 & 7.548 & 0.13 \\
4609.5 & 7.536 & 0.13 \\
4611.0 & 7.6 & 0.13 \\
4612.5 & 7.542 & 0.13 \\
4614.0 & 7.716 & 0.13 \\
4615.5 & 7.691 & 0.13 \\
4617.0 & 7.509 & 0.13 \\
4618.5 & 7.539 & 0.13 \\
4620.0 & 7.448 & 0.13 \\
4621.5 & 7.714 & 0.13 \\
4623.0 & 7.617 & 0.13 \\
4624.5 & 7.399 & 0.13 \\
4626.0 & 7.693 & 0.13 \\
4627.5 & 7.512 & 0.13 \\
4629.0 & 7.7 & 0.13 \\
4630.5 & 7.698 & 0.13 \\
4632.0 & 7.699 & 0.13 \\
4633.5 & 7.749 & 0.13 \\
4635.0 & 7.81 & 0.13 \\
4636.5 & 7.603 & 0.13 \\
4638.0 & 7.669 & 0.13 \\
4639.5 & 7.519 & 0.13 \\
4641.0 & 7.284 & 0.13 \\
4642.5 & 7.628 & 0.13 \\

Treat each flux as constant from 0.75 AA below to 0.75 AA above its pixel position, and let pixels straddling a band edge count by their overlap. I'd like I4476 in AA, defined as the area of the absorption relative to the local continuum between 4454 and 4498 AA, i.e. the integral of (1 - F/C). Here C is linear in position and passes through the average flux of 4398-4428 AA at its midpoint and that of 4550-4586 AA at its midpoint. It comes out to 1.2 AA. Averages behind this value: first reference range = 6.82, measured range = 7.07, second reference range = 7.89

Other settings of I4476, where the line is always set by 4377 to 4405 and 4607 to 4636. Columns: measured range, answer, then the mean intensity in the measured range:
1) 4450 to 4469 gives 1.4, 6.7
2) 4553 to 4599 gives -2.0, 7.82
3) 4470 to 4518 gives -1.4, 7.52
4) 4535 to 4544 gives -0.7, 7.96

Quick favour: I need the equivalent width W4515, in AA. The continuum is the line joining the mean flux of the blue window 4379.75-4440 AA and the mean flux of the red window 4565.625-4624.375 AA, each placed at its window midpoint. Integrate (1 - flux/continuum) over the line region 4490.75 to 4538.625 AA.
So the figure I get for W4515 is -2.8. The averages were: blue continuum 6.84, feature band 7.75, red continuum 7.67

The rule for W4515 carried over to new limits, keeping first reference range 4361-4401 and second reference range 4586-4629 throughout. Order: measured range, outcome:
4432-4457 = 2.8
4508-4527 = -1.0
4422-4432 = 1.1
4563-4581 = -0.9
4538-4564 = -1.2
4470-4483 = 0.5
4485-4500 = 0.5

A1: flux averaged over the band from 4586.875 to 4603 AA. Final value 7.6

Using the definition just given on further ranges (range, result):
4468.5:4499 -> 7.26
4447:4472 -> 6.78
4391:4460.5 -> 6.79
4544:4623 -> 7.74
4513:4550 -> 7.81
